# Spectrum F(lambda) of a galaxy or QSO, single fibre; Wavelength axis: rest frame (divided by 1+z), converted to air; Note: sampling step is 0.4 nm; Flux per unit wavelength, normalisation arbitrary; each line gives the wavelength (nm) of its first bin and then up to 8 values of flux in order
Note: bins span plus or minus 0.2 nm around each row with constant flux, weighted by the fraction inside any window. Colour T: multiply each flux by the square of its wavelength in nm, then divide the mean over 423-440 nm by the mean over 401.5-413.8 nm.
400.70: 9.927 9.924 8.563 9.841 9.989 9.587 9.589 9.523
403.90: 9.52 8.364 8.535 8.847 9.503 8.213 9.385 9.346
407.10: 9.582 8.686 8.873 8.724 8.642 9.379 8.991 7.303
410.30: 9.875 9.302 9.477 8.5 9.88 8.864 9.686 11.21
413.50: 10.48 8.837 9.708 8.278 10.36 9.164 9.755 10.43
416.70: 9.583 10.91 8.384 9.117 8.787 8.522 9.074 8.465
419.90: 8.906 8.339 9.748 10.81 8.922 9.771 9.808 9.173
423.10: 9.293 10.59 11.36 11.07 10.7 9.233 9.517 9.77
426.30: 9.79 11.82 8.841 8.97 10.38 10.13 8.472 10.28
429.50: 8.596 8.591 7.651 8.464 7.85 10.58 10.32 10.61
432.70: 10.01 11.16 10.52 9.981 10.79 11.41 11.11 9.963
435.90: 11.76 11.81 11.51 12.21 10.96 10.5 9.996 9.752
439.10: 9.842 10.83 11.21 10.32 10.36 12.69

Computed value 1.24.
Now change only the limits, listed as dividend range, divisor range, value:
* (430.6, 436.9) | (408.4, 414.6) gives 1.26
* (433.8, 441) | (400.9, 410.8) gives 1.38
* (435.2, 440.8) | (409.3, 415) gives 1.31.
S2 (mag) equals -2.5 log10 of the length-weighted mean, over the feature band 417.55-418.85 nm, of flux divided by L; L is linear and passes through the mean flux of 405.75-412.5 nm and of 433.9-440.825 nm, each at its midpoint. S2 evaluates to 0.097 mag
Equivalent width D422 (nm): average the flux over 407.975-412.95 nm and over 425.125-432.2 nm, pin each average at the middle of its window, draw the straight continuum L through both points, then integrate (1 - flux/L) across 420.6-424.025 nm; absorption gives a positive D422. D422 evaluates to -0.23 nm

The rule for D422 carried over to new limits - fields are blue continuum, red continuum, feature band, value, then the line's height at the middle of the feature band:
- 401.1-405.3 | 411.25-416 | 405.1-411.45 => 0.27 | 9.41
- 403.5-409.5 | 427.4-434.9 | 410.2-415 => -0.18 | 9.17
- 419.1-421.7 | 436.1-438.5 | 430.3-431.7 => 0.22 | 10.4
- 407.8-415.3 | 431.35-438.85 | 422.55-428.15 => 0.07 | 10.2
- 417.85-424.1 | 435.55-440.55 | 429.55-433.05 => 0.34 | 10.3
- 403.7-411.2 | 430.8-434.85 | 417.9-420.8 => 0.23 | 9.58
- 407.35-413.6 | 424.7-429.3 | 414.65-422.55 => 0.10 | 9.5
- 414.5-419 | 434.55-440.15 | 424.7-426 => 0.05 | 10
